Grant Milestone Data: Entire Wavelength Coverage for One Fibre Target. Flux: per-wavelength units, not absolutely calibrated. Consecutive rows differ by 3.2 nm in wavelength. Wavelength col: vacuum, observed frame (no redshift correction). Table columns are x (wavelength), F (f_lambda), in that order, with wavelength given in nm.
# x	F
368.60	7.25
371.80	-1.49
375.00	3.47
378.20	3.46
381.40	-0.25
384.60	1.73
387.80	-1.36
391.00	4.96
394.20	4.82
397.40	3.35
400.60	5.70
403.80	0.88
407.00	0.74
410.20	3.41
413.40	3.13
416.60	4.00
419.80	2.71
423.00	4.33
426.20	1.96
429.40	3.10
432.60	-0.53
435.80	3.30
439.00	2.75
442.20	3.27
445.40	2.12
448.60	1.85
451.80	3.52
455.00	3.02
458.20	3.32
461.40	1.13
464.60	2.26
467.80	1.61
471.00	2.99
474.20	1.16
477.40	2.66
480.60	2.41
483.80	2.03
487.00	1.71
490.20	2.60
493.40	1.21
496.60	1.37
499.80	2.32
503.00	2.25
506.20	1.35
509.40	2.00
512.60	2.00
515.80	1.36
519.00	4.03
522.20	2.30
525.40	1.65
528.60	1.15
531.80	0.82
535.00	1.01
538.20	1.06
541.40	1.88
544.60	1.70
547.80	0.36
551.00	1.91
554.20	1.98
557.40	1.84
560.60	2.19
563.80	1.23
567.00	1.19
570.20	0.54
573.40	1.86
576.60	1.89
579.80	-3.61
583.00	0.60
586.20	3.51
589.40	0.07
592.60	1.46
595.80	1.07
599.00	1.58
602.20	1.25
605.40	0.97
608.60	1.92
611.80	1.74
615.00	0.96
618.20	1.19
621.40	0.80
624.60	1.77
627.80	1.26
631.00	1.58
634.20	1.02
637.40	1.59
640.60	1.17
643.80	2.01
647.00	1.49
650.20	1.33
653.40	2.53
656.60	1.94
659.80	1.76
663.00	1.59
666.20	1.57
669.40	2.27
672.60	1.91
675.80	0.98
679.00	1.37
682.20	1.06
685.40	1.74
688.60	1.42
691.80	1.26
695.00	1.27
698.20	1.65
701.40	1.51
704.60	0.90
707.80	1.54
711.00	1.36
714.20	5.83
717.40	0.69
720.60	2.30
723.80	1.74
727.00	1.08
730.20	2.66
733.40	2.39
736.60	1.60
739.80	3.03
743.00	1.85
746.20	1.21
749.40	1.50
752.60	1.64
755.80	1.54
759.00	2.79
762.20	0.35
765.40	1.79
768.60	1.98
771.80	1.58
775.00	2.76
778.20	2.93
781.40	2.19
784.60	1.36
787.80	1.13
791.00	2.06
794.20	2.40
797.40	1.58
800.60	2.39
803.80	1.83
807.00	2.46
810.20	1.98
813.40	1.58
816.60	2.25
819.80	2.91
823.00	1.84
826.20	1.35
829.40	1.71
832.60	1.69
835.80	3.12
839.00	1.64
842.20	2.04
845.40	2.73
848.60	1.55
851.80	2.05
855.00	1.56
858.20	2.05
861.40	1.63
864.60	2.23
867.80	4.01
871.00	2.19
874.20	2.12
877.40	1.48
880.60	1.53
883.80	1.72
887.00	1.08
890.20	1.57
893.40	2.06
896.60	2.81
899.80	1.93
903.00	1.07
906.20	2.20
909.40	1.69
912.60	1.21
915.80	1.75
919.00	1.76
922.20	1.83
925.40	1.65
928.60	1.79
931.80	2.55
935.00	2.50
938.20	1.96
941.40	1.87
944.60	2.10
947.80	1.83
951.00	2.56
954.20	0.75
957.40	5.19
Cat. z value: 0.91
